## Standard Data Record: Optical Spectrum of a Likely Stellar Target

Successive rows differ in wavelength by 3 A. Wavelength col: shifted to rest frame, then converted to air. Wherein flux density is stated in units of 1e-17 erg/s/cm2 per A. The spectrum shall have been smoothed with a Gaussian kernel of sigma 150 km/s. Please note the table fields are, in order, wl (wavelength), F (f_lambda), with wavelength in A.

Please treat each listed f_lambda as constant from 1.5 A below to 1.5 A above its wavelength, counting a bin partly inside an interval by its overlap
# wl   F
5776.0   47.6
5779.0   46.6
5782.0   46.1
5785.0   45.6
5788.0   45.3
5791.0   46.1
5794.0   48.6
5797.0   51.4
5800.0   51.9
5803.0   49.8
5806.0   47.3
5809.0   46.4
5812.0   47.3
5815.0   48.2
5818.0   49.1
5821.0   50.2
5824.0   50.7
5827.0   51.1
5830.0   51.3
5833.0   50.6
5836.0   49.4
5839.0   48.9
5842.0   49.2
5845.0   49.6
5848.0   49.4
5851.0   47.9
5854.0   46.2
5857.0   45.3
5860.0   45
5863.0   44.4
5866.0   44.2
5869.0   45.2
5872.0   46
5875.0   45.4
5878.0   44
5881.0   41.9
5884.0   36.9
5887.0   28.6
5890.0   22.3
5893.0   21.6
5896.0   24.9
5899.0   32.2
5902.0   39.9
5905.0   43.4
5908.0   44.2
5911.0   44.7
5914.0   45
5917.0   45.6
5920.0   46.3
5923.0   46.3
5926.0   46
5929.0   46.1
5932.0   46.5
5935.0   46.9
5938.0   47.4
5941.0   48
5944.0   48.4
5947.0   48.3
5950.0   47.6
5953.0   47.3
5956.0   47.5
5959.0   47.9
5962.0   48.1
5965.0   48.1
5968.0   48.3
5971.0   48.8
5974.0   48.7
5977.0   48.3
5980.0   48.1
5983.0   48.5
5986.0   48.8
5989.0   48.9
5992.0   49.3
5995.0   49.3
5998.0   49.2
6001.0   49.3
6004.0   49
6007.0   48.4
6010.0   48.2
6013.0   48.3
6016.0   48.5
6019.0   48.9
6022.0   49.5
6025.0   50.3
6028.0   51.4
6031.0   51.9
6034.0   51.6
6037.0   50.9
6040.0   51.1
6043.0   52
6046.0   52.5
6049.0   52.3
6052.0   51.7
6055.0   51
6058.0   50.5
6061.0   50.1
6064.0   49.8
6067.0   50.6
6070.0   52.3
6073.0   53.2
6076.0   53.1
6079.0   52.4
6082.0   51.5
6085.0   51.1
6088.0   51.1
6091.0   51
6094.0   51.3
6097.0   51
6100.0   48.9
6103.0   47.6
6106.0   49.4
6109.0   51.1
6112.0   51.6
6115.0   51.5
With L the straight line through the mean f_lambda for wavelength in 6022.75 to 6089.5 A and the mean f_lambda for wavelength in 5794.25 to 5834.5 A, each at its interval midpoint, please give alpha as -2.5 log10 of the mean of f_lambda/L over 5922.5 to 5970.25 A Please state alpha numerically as 0.070 mag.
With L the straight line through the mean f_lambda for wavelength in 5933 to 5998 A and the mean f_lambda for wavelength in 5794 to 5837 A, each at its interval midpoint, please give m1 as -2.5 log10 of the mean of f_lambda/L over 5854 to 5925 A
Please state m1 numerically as 0.21 mag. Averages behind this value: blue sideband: 49.6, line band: 40.3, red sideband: 48.2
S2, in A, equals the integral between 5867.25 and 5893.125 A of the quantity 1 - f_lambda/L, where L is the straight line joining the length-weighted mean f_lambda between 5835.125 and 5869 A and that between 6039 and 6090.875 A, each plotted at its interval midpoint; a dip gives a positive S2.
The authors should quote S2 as 5.4 A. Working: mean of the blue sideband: 47.1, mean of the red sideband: 51.5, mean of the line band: 37.8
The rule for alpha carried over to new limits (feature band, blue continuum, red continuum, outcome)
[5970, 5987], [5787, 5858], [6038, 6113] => 0.04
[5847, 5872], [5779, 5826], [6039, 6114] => 0.07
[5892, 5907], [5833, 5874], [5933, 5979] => 0.39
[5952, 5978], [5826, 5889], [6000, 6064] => 0.01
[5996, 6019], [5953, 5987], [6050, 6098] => 0.01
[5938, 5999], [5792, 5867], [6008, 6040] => 0.03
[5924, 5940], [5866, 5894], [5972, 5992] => -0.08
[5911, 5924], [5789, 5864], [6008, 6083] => 0.09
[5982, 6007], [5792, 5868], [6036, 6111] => 0.03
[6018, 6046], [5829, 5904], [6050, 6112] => -0.04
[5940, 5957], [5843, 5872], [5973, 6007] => 0.00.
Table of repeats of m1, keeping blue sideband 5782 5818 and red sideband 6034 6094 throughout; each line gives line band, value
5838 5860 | 0.02 mag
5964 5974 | 0.04 mag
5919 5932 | 0.08 mag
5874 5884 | 0.15 mag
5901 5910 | 0.16 mag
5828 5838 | -0.04 mag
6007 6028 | 0.04 mag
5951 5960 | 0.06 mag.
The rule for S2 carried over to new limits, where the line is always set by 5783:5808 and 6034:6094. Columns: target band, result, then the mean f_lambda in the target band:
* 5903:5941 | 3.07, 45.7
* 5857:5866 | 0.78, 44.7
